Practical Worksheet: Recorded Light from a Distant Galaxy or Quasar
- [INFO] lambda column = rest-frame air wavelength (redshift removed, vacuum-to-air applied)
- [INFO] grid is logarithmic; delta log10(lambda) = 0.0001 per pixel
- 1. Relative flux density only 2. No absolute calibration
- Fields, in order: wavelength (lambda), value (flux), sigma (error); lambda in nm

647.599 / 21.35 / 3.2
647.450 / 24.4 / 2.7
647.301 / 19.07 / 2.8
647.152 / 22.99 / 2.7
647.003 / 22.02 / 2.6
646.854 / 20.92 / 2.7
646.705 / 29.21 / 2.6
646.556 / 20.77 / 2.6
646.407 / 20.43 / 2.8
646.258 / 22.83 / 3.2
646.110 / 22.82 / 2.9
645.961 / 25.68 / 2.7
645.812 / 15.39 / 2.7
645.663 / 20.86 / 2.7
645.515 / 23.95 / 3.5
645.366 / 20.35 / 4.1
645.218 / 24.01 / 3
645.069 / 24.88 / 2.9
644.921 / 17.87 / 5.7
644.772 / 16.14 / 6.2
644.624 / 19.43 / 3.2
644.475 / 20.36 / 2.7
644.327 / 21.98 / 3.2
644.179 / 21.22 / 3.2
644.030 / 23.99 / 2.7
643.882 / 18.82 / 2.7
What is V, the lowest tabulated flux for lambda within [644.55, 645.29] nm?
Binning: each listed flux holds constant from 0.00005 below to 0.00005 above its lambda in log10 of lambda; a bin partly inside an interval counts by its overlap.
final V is 16.14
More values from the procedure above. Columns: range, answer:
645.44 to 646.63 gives 15.39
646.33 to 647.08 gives 20.43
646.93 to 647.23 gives 22.02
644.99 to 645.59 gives 20.35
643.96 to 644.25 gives 21.22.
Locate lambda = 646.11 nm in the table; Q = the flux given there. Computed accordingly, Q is 22.82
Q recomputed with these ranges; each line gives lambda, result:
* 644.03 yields 23.99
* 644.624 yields 19.43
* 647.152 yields 22.99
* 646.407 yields 20.43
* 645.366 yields 20.35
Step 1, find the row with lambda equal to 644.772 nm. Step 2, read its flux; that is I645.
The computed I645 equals 16.14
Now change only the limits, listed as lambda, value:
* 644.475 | 20.36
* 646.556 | 20.77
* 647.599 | 21.35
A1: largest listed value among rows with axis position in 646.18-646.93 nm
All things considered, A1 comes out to 29.21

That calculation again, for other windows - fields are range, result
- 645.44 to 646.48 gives 25.68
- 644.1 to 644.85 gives 21.98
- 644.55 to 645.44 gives 24.88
